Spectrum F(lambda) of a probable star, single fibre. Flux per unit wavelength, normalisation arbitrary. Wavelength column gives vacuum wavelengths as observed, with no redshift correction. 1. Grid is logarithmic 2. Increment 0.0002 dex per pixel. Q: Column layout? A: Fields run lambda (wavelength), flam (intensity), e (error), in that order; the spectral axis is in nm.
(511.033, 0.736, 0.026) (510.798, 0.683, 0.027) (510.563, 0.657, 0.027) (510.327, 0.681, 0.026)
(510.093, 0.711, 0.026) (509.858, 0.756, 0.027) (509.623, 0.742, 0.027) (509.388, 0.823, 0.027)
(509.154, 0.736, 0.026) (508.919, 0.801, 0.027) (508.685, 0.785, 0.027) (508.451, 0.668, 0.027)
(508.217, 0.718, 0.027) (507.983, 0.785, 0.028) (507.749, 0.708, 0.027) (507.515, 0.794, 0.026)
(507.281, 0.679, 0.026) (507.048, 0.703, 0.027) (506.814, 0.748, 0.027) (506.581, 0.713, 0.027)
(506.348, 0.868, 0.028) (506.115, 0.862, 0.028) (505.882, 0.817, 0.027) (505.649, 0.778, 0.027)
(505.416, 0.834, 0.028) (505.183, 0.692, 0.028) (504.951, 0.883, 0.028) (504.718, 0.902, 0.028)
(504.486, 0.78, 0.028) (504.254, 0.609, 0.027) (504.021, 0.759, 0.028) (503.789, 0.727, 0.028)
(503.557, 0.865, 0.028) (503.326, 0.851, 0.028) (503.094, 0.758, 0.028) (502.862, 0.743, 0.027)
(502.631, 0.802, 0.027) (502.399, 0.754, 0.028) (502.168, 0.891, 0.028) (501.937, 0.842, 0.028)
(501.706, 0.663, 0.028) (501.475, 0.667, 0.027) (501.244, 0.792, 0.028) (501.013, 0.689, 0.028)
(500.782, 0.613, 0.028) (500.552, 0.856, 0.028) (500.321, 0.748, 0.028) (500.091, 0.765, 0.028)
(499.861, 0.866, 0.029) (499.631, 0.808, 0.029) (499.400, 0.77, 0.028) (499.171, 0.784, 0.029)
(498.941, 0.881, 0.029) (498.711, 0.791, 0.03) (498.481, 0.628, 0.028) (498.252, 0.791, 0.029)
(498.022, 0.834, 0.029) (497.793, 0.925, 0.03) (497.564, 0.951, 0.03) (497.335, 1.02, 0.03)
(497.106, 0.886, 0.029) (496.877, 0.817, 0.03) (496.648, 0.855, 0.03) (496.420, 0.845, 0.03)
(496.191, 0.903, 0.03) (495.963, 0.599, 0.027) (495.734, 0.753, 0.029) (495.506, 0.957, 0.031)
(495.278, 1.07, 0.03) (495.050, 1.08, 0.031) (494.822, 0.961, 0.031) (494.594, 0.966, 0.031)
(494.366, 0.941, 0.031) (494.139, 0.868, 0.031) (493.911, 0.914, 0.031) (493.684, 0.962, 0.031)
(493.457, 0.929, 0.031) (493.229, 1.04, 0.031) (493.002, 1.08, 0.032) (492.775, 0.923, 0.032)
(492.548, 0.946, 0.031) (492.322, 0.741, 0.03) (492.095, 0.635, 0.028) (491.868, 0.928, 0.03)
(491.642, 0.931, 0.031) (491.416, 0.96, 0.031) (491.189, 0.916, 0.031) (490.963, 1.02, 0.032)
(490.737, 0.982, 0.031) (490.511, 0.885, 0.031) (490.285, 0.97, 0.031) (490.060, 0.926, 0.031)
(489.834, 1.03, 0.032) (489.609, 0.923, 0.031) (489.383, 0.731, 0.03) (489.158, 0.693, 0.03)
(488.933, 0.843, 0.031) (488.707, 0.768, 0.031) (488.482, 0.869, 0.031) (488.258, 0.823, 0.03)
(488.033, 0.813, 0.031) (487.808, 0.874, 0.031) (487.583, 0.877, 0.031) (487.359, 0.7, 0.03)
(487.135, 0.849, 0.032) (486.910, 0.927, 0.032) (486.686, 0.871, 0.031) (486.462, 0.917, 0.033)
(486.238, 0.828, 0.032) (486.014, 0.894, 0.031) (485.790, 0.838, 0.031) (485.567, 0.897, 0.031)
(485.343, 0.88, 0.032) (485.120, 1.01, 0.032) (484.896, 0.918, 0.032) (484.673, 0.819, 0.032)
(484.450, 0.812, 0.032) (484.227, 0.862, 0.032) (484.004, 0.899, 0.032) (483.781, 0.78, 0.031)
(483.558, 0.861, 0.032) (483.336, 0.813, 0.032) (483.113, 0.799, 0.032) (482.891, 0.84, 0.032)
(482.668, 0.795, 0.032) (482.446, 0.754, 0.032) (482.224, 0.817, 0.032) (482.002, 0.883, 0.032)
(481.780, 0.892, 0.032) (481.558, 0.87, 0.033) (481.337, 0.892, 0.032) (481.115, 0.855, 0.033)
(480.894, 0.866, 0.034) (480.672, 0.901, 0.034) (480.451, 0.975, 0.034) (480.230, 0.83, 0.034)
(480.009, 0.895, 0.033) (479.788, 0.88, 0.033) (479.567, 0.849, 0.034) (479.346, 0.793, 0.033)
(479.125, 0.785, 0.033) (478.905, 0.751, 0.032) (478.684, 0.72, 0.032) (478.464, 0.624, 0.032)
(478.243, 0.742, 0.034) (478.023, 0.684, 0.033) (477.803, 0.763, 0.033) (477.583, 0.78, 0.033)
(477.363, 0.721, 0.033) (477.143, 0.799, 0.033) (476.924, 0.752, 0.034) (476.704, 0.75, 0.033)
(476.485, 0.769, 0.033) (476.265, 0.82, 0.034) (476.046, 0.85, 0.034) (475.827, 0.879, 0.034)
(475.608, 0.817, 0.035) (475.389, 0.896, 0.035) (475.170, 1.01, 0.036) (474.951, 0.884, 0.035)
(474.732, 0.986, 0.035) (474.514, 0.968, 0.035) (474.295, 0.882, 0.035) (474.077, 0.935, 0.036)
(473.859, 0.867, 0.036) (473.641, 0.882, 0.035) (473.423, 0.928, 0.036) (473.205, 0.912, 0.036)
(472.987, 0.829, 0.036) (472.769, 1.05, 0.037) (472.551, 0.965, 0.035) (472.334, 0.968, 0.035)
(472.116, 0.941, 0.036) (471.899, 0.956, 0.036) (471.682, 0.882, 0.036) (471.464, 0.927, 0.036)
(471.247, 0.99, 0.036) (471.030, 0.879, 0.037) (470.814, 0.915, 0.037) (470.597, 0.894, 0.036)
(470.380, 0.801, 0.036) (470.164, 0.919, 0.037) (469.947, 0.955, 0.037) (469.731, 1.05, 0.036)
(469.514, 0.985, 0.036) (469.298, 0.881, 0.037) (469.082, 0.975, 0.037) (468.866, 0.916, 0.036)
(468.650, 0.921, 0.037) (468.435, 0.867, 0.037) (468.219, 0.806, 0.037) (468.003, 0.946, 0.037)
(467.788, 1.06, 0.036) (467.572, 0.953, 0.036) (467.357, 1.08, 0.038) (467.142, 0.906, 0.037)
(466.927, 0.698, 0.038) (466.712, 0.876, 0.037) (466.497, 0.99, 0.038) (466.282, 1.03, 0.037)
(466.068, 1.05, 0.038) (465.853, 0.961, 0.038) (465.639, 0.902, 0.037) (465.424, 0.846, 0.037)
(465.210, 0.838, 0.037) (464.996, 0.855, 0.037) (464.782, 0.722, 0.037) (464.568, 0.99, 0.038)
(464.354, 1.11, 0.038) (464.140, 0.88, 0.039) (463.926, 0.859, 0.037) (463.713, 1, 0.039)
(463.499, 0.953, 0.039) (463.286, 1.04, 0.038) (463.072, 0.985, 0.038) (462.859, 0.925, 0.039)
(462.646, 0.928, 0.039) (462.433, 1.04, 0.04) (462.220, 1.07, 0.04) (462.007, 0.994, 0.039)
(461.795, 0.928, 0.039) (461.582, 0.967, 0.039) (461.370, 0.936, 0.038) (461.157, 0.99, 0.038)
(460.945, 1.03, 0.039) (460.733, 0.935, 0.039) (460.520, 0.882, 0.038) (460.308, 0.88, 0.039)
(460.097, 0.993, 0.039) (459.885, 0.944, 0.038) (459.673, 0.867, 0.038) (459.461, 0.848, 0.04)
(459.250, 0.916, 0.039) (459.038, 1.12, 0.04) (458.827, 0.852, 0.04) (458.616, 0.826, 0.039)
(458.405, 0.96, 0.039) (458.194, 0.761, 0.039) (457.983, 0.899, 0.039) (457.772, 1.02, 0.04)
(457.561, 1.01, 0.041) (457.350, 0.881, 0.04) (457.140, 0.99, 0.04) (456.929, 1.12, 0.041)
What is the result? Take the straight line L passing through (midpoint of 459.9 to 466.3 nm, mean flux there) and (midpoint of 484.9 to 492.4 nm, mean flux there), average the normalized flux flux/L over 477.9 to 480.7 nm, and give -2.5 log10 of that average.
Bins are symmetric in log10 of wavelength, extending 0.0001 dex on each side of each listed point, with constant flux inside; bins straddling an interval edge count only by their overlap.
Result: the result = 0.13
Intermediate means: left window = 0.949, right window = 0.872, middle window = 0.799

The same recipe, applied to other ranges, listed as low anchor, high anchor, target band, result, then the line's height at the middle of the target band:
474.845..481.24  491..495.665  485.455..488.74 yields 0.04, 0.887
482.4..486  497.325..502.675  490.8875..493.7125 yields -0.12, 0.821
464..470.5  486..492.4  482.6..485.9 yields 0.03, 0.88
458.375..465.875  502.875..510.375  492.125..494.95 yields -0.14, 0.817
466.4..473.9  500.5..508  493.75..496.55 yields -0.12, 0.811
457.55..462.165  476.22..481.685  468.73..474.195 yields -0.09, 0.854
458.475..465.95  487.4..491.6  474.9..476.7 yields 0.06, 0.91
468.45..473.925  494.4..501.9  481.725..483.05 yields 0.08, 0.887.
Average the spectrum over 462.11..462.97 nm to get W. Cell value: 0.991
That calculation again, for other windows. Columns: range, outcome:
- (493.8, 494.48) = 0.908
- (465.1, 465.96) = 0.887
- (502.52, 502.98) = 0.772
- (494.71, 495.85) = 0.964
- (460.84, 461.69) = 0.98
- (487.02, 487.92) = 0.825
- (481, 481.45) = 0.875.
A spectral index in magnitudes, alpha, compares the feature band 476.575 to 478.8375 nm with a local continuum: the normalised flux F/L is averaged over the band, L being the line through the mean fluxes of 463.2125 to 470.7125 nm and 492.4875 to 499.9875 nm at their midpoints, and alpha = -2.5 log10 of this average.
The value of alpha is 0.24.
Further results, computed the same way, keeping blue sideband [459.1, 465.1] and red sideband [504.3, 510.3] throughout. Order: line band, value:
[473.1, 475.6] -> -0.02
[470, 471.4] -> 0.01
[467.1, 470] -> -0.03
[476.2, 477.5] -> 0.16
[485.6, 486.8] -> -0.03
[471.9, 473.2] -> -0.05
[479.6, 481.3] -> -0.01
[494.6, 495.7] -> -0.21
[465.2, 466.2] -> 0.00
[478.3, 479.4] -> 0.20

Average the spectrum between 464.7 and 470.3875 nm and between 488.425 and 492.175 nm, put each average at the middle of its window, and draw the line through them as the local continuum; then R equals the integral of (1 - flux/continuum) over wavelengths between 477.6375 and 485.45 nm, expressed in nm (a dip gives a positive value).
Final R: 0.59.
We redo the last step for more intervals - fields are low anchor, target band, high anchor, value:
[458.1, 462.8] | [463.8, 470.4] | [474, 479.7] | -0.27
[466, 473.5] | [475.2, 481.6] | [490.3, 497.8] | 0.79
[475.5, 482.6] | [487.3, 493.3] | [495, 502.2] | -0.49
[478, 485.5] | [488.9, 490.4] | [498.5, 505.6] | -0.12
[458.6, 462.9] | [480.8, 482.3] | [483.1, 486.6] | 0.01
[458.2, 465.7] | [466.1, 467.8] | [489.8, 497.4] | -0.03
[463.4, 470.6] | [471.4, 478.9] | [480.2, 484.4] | 0.28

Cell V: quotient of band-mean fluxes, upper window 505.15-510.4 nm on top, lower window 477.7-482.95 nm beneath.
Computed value 0.93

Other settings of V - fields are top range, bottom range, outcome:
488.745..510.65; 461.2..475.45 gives 0.88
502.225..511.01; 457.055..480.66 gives 0.84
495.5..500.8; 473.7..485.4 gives 0.98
